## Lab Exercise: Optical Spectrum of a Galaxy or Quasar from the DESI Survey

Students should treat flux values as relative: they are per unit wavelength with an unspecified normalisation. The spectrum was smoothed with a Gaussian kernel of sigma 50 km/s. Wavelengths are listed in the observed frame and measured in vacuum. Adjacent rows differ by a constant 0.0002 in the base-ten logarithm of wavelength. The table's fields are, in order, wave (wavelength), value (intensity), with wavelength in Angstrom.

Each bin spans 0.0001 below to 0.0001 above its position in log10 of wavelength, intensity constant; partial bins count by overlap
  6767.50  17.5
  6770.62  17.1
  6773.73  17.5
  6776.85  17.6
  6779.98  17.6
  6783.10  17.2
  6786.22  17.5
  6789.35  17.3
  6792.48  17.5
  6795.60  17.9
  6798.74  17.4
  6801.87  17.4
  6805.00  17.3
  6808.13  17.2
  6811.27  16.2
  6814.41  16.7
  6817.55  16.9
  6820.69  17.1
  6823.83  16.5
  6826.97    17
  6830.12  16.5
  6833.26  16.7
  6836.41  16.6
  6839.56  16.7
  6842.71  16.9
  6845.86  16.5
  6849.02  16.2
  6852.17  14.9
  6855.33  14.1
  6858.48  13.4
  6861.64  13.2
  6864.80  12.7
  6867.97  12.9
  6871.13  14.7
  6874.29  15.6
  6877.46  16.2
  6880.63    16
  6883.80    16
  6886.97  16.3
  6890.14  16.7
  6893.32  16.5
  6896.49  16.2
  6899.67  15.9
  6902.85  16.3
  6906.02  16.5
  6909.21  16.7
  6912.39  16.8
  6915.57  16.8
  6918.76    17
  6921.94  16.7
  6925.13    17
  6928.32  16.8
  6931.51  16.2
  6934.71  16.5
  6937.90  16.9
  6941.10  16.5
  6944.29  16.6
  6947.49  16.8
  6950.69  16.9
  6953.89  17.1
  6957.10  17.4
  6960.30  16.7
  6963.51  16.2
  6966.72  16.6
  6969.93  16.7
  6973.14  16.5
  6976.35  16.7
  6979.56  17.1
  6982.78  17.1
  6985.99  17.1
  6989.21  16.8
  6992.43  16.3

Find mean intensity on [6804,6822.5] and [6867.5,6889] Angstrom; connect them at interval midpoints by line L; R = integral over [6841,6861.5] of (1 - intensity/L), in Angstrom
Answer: 1.2 Angstrom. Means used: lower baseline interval 16.9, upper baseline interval 15.5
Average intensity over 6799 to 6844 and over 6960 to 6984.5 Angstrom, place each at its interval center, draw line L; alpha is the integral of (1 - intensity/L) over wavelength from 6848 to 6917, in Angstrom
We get 5.4 Angstrom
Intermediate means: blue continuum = 16.9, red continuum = 16.7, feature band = 15.5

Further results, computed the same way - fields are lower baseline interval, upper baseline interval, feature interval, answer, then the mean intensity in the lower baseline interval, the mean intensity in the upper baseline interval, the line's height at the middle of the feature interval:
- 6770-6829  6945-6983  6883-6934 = 1.21 Angstrom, 17.2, 16.8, 16.9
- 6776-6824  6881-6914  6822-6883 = 4.81 Angstrom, 17.2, 16.4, 16.8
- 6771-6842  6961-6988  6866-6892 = 2.19 Angstrom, 17.1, 16.7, 16.9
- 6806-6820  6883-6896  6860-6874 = 2.48 Angstrom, 16.8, 16.4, 16.5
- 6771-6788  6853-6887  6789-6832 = -1.53 Angstrom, 17.5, 14.6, 16.5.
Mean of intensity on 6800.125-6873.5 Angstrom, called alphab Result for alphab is 15.8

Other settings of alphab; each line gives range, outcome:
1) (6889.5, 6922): 16.5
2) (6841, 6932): 15.8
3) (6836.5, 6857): 15.9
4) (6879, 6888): 16.1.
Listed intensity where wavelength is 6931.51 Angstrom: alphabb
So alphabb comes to 16.2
